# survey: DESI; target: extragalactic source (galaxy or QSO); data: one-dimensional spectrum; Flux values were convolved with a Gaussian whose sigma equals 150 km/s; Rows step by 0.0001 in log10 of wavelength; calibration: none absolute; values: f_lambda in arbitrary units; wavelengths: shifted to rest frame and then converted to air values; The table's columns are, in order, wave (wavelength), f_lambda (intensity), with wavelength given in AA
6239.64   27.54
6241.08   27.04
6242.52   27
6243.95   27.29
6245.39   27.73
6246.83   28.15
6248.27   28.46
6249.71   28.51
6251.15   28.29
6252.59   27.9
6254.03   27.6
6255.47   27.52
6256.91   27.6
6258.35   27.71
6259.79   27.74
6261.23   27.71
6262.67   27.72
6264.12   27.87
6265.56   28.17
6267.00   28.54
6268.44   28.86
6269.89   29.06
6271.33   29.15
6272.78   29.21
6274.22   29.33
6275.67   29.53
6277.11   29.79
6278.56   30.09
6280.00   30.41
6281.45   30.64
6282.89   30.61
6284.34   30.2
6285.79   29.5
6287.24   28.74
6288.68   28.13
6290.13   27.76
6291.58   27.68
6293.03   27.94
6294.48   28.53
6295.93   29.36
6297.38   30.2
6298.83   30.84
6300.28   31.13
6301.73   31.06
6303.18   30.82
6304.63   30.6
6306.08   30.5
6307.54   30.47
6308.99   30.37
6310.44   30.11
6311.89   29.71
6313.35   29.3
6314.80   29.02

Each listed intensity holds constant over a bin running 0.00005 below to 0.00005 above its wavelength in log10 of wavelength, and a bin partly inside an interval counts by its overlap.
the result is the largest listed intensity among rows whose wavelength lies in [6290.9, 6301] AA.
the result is 31.13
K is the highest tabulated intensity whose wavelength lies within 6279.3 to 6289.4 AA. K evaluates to 30.64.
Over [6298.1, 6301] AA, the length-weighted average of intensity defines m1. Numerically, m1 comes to 31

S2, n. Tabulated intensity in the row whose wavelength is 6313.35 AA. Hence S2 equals 29.3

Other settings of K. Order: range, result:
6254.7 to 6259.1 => 27.71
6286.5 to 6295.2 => 28.74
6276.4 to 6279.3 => 30.09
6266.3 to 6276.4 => 29.53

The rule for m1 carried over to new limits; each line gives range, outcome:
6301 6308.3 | 30.7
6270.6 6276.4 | 29.3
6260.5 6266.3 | 27.9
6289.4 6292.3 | 27.7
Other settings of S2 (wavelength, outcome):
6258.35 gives 27.71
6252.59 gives 27.9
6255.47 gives 27.52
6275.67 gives 29.53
